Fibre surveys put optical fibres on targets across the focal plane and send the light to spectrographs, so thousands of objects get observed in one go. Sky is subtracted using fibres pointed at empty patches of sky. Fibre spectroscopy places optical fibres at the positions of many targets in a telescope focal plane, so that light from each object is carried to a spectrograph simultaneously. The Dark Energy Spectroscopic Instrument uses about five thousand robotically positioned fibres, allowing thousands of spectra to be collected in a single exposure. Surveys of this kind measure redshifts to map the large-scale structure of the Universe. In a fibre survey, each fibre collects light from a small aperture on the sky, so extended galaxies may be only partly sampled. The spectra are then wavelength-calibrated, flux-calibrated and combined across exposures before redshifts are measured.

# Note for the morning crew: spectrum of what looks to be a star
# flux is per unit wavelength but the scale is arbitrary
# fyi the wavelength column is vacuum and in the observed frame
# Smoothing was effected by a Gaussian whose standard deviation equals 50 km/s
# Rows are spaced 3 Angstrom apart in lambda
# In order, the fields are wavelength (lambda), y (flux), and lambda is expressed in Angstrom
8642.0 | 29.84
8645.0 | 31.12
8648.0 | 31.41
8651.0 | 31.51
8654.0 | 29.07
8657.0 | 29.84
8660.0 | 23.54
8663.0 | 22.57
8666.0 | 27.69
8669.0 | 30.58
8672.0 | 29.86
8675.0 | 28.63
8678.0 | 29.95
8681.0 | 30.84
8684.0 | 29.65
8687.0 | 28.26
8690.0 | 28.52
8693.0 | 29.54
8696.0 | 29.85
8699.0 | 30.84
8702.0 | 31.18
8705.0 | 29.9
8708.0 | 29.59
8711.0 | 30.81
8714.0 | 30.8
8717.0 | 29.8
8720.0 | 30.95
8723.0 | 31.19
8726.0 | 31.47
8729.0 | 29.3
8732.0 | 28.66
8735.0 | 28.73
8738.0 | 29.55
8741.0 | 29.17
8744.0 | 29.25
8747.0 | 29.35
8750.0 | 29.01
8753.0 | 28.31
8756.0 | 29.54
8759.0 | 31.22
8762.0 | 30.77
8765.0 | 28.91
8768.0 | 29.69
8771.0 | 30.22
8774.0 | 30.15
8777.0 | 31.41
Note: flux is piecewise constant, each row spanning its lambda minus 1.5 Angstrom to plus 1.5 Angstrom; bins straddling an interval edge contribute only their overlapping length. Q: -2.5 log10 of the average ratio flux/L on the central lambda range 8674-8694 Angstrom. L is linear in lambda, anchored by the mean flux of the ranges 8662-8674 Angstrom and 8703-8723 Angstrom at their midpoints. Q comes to -0.02 mag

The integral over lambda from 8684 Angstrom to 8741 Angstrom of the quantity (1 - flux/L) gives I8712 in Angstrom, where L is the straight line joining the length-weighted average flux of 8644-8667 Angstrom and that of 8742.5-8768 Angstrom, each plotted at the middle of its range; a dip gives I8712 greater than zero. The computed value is -1.8 Angstrom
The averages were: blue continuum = 28.3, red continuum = 29.6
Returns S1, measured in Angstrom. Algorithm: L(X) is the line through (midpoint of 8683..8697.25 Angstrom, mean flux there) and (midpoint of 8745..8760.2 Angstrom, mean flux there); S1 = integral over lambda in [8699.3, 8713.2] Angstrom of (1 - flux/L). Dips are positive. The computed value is -0.6 Angstrom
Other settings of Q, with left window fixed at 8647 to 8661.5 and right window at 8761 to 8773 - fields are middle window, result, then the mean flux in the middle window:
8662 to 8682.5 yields 0.02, 28.7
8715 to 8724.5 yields -0.04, 30.7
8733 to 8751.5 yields 0.02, 29.2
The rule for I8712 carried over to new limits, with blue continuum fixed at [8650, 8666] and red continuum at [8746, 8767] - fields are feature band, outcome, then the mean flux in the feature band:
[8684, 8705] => -1.20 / 29.7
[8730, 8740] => 0.02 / 29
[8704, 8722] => -1.14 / 30.3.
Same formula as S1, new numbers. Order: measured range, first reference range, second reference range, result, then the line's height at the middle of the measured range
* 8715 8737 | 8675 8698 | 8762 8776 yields -0.2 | 29.7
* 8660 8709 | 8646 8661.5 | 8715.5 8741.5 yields 0.7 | 29.5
